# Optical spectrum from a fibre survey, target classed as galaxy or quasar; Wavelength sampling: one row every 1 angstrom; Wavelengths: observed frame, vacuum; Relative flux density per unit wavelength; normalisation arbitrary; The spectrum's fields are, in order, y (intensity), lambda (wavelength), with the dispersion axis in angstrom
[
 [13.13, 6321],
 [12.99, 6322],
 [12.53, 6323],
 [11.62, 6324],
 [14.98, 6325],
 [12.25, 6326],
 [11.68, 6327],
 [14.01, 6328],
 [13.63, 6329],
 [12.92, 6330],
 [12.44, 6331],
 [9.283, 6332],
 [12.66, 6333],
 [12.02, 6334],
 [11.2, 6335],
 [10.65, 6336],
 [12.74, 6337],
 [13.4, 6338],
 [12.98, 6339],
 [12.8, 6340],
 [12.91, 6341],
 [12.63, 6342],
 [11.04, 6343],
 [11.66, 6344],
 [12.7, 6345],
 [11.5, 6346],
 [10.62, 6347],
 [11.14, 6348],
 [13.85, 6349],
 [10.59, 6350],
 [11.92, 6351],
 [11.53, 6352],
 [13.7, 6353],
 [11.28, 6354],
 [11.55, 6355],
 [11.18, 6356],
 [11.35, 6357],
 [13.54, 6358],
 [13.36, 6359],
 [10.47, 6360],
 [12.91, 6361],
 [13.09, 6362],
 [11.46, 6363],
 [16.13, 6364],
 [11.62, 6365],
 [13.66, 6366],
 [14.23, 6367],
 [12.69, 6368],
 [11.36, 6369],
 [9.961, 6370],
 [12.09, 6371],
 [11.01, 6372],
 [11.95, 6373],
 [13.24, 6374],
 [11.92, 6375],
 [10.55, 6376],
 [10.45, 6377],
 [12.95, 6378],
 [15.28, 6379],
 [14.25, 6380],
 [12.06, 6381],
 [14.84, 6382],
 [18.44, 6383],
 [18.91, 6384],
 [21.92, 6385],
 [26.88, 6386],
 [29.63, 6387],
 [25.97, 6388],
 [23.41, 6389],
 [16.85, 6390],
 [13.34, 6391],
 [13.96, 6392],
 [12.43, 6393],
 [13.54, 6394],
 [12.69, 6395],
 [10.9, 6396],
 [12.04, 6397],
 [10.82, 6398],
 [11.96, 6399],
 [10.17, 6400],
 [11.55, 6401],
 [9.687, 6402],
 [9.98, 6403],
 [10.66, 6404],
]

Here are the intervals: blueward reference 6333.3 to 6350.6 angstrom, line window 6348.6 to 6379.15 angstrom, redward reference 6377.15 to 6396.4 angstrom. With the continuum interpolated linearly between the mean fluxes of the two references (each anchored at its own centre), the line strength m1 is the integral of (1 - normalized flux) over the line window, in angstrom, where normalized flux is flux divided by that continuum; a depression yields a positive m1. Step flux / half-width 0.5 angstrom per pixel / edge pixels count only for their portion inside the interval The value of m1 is 4.7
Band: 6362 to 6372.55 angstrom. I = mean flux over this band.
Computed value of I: 12.5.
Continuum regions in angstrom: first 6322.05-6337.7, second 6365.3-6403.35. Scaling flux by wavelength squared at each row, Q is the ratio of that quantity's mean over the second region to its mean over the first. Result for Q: 1.19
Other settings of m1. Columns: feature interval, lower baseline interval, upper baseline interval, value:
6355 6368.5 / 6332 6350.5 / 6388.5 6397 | 0.3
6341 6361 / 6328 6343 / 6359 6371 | 0.8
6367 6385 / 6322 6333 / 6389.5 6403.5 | -1.6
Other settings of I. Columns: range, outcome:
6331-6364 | 12.1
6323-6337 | 12.3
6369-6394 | 15.8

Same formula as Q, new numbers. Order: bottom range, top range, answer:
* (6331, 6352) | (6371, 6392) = 1.40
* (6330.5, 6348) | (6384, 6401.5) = 1.40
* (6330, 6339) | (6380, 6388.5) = 1.76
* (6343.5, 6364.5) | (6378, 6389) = 1.63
